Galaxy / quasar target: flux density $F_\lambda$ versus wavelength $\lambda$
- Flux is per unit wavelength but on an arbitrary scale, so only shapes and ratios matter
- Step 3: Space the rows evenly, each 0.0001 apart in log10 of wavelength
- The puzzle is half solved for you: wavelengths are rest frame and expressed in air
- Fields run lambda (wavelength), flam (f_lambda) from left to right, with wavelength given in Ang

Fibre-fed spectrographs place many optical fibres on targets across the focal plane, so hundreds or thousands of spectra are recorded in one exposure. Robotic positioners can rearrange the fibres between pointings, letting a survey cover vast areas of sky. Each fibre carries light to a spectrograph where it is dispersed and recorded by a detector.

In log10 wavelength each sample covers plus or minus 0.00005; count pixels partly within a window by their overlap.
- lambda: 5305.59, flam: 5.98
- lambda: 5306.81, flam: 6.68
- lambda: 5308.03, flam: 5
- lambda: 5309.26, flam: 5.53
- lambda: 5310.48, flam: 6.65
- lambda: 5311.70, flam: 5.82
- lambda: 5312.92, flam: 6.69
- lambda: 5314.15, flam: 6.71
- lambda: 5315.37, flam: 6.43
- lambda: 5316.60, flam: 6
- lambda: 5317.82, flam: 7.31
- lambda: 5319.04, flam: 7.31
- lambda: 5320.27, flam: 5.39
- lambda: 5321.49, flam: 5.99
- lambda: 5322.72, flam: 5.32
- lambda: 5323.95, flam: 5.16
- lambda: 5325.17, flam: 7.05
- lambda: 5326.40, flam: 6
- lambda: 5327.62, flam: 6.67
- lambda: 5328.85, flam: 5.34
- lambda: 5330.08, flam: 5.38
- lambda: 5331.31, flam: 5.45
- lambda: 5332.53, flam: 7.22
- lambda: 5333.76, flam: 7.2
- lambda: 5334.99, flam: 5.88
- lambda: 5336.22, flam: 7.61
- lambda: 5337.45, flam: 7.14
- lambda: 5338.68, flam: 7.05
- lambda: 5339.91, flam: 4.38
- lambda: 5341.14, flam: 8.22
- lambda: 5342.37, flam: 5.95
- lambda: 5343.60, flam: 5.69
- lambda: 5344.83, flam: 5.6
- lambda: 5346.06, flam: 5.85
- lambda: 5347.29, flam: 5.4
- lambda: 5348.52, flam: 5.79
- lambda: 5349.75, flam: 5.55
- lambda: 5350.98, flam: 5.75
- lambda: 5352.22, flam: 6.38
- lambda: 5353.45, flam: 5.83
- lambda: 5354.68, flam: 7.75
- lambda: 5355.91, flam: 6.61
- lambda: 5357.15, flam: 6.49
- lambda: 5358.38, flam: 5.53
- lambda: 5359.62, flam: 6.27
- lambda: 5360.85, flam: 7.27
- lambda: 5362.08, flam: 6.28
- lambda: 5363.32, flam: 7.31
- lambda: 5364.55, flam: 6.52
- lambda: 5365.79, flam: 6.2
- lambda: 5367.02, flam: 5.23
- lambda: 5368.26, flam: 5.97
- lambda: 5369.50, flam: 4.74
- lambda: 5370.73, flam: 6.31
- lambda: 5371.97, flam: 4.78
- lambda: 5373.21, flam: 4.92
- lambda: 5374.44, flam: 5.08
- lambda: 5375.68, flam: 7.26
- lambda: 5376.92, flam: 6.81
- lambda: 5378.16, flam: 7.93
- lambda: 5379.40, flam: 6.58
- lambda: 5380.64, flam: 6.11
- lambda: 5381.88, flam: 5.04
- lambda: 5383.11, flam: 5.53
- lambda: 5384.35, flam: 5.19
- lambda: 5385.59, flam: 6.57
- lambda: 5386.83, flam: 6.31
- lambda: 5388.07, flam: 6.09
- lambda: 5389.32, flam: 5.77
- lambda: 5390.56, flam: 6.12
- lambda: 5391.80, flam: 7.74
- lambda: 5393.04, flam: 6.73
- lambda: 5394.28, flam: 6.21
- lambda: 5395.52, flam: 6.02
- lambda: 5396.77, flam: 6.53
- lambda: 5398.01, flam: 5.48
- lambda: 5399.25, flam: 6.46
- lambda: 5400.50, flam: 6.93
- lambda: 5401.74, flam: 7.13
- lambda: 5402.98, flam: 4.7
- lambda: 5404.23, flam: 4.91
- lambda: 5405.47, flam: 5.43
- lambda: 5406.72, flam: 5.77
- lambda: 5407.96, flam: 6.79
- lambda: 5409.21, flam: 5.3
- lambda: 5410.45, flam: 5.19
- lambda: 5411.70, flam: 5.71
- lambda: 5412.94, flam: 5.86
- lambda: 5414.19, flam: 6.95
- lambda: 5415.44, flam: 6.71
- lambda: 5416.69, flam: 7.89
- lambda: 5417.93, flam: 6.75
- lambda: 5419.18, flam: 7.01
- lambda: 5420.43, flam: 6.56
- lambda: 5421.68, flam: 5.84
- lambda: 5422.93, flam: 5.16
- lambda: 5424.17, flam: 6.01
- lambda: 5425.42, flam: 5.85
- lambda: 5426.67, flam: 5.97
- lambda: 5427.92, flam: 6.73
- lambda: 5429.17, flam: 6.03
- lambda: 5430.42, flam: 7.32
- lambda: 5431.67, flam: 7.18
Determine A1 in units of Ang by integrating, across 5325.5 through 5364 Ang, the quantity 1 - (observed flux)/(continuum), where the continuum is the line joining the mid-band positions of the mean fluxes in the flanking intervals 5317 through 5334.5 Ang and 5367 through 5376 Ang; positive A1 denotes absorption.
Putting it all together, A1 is -2.6 Ang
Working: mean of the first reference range 6.2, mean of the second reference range 5.5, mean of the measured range 6.29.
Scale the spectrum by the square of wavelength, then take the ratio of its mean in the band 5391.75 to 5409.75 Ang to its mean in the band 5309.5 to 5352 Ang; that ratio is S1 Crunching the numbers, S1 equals 1.0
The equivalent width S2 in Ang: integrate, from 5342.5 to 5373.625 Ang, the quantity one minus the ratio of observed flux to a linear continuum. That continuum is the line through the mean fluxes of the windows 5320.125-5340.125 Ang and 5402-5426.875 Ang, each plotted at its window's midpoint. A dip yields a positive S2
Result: 0.6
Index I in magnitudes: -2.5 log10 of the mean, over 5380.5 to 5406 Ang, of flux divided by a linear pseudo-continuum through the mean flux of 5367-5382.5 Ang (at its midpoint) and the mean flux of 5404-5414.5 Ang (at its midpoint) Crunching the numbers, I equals -0.04 mag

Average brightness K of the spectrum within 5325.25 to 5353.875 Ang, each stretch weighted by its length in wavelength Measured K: 6.16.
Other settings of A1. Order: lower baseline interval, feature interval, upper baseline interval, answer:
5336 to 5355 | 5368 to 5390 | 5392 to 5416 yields 0.64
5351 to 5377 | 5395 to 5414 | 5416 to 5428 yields 1.19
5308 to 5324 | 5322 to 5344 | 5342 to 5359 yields -0.64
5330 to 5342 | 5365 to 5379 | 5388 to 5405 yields 0.90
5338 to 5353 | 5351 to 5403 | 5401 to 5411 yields -3.60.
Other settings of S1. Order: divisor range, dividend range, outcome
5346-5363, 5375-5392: 1.03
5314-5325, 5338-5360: 1.00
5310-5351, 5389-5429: 1.03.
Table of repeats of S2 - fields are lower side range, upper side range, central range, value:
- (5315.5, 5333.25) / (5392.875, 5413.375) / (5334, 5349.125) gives -0.4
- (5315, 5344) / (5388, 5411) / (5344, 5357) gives 0.4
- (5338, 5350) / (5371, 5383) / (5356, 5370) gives -0.4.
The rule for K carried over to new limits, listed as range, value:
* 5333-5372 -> 6.23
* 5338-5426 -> 6.14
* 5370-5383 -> 6.05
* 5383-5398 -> 6.23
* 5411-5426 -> 6.35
